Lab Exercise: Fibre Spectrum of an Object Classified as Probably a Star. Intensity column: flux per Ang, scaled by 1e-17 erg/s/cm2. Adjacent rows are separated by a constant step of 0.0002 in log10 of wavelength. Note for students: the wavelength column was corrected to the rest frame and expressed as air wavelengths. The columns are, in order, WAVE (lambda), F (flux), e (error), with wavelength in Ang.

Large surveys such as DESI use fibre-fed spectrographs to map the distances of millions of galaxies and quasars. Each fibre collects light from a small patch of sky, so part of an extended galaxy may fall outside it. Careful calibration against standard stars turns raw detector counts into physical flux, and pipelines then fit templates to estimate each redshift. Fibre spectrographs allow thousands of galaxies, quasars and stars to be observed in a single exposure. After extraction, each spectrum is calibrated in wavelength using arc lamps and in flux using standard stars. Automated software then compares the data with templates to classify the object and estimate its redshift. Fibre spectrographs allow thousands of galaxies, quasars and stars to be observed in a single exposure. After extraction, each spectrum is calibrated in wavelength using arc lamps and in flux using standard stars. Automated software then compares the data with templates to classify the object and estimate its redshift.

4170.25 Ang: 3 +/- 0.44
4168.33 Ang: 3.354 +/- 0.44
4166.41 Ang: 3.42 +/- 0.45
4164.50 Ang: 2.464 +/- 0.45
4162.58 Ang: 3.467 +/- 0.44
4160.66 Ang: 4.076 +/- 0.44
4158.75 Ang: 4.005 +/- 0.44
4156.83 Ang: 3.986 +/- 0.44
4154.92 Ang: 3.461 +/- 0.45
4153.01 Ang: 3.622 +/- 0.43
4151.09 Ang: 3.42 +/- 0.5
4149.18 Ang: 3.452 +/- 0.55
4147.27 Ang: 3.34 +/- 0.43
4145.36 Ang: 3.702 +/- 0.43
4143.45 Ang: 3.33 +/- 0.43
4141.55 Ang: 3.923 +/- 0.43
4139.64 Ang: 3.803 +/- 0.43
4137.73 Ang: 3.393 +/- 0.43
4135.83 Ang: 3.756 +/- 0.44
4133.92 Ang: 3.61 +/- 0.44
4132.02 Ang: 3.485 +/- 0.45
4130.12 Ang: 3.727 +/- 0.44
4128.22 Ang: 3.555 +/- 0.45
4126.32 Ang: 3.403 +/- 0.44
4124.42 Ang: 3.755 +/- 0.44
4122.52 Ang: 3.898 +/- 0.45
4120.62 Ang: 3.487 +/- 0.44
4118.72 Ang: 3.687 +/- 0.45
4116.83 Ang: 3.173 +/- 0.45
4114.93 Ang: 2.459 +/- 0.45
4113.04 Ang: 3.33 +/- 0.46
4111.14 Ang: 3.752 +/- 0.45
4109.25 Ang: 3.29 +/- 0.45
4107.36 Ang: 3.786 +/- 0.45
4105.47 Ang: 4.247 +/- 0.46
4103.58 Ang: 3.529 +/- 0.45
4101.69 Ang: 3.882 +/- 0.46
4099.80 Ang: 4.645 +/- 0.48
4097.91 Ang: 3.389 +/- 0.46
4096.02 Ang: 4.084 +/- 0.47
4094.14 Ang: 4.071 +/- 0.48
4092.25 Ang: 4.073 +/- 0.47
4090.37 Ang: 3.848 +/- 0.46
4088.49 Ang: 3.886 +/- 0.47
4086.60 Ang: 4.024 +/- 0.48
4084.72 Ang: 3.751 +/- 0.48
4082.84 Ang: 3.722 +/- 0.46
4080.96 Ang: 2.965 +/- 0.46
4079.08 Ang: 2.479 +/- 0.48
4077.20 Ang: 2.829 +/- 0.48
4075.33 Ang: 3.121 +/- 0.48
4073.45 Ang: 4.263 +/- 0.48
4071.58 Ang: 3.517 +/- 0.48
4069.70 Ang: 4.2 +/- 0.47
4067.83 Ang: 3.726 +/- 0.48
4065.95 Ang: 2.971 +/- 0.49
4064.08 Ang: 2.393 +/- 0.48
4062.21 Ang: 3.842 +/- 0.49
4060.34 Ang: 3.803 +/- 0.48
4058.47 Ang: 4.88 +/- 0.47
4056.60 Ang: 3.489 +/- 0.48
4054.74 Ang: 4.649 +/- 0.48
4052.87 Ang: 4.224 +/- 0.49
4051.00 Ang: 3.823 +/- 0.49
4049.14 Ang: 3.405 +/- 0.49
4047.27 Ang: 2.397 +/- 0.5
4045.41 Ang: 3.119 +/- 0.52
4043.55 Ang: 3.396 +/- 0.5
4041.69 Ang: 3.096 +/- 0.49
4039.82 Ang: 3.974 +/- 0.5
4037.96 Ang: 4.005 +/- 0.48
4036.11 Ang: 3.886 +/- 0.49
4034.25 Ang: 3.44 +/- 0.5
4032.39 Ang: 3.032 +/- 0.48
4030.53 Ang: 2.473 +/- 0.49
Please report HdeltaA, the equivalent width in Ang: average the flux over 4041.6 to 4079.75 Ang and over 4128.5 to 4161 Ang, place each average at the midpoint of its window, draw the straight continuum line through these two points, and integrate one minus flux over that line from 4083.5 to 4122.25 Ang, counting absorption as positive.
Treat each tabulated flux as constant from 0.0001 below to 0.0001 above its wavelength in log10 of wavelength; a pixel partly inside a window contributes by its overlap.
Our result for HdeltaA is -1.5 Ang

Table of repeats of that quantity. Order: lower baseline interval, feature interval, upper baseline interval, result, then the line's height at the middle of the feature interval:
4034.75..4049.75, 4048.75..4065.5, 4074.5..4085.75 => -2.6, 3.31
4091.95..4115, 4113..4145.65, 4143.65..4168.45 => 1.0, 3.65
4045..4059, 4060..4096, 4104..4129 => 0.9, 3.65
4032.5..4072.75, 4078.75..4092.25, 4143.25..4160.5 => 0.0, 3.62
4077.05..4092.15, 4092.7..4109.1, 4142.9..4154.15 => -2.0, 3.5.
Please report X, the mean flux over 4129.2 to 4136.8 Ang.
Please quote 3.65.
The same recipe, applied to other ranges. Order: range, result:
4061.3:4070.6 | 3.42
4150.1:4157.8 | 3.62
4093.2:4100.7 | 4.04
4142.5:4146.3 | 3.52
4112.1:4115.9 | 2.89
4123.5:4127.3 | 3.58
